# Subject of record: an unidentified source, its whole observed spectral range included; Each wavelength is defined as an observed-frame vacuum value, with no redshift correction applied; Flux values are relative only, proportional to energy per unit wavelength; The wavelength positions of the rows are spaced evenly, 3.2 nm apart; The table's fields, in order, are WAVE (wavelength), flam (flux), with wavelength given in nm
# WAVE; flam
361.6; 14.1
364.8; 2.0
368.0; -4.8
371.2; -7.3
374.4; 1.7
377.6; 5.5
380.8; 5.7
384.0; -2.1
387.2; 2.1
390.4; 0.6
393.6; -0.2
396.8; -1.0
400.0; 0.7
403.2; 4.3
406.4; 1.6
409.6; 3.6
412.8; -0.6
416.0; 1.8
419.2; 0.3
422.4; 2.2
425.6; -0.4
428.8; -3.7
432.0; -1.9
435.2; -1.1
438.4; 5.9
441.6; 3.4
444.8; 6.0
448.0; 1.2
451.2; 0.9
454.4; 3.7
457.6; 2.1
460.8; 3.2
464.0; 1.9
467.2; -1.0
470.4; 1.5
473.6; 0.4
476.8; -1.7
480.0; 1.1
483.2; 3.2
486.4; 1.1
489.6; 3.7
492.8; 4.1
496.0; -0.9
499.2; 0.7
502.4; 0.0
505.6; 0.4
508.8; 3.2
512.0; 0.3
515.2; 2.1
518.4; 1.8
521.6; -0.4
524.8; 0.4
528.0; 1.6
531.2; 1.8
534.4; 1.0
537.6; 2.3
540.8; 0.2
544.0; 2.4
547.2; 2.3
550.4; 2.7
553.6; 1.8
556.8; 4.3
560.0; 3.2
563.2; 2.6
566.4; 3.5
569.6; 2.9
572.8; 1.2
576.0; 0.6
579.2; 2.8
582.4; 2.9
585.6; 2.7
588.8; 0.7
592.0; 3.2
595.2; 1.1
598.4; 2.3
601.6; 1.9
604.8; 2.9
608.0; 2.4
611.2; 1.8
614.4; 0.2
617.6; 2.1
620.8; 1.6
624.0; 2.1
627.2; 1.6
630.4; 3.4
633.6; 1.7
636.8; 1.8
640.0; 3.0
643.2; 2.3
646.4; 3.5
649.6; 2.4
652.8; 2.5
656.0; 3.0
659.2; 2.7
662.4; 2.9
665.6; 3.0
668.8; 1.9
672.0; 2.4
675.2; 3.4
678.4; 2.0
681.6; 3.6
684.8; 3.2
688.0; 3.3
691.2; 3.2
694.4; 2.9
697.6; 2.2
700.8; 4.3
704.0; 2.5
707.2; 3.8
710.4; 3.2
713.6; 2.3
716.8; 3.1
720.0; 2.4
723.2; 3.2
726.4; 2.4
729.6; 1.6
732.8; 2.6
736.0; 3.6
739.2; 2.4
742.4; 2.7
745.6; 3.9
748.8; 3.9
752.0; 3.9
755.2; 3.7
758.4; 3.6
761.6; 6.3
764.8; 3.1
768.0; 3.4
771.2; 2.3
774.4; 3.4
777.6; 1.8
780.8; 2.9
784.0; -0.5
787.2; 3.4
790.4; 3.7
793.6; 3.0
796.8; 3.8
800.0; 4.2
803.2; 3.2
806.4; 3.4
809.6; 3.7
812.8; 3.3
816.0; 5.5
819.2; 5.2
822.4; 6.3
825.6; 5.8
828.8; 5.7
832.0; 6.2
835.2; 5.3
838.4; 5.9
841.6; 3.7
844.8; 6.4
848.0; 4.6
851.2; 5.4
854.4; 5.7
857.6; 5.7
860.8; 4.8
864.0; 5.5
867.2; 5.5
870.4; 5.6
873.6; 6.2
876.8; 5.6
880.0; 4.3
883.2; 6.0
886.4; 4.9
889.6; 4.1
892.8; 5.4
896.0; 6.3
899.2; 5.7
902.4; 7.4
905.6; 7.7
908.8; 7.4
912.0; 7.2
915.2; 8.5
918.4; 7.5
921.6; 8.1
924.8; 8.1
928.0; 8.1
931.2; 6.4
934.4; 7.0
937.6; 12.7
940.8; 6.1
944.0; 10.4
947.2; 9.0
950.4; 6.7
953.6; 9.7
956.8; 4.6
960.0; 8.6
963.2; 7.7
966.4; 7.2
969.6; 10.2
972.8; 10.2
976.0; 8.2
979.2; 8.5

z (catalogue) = 1.046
